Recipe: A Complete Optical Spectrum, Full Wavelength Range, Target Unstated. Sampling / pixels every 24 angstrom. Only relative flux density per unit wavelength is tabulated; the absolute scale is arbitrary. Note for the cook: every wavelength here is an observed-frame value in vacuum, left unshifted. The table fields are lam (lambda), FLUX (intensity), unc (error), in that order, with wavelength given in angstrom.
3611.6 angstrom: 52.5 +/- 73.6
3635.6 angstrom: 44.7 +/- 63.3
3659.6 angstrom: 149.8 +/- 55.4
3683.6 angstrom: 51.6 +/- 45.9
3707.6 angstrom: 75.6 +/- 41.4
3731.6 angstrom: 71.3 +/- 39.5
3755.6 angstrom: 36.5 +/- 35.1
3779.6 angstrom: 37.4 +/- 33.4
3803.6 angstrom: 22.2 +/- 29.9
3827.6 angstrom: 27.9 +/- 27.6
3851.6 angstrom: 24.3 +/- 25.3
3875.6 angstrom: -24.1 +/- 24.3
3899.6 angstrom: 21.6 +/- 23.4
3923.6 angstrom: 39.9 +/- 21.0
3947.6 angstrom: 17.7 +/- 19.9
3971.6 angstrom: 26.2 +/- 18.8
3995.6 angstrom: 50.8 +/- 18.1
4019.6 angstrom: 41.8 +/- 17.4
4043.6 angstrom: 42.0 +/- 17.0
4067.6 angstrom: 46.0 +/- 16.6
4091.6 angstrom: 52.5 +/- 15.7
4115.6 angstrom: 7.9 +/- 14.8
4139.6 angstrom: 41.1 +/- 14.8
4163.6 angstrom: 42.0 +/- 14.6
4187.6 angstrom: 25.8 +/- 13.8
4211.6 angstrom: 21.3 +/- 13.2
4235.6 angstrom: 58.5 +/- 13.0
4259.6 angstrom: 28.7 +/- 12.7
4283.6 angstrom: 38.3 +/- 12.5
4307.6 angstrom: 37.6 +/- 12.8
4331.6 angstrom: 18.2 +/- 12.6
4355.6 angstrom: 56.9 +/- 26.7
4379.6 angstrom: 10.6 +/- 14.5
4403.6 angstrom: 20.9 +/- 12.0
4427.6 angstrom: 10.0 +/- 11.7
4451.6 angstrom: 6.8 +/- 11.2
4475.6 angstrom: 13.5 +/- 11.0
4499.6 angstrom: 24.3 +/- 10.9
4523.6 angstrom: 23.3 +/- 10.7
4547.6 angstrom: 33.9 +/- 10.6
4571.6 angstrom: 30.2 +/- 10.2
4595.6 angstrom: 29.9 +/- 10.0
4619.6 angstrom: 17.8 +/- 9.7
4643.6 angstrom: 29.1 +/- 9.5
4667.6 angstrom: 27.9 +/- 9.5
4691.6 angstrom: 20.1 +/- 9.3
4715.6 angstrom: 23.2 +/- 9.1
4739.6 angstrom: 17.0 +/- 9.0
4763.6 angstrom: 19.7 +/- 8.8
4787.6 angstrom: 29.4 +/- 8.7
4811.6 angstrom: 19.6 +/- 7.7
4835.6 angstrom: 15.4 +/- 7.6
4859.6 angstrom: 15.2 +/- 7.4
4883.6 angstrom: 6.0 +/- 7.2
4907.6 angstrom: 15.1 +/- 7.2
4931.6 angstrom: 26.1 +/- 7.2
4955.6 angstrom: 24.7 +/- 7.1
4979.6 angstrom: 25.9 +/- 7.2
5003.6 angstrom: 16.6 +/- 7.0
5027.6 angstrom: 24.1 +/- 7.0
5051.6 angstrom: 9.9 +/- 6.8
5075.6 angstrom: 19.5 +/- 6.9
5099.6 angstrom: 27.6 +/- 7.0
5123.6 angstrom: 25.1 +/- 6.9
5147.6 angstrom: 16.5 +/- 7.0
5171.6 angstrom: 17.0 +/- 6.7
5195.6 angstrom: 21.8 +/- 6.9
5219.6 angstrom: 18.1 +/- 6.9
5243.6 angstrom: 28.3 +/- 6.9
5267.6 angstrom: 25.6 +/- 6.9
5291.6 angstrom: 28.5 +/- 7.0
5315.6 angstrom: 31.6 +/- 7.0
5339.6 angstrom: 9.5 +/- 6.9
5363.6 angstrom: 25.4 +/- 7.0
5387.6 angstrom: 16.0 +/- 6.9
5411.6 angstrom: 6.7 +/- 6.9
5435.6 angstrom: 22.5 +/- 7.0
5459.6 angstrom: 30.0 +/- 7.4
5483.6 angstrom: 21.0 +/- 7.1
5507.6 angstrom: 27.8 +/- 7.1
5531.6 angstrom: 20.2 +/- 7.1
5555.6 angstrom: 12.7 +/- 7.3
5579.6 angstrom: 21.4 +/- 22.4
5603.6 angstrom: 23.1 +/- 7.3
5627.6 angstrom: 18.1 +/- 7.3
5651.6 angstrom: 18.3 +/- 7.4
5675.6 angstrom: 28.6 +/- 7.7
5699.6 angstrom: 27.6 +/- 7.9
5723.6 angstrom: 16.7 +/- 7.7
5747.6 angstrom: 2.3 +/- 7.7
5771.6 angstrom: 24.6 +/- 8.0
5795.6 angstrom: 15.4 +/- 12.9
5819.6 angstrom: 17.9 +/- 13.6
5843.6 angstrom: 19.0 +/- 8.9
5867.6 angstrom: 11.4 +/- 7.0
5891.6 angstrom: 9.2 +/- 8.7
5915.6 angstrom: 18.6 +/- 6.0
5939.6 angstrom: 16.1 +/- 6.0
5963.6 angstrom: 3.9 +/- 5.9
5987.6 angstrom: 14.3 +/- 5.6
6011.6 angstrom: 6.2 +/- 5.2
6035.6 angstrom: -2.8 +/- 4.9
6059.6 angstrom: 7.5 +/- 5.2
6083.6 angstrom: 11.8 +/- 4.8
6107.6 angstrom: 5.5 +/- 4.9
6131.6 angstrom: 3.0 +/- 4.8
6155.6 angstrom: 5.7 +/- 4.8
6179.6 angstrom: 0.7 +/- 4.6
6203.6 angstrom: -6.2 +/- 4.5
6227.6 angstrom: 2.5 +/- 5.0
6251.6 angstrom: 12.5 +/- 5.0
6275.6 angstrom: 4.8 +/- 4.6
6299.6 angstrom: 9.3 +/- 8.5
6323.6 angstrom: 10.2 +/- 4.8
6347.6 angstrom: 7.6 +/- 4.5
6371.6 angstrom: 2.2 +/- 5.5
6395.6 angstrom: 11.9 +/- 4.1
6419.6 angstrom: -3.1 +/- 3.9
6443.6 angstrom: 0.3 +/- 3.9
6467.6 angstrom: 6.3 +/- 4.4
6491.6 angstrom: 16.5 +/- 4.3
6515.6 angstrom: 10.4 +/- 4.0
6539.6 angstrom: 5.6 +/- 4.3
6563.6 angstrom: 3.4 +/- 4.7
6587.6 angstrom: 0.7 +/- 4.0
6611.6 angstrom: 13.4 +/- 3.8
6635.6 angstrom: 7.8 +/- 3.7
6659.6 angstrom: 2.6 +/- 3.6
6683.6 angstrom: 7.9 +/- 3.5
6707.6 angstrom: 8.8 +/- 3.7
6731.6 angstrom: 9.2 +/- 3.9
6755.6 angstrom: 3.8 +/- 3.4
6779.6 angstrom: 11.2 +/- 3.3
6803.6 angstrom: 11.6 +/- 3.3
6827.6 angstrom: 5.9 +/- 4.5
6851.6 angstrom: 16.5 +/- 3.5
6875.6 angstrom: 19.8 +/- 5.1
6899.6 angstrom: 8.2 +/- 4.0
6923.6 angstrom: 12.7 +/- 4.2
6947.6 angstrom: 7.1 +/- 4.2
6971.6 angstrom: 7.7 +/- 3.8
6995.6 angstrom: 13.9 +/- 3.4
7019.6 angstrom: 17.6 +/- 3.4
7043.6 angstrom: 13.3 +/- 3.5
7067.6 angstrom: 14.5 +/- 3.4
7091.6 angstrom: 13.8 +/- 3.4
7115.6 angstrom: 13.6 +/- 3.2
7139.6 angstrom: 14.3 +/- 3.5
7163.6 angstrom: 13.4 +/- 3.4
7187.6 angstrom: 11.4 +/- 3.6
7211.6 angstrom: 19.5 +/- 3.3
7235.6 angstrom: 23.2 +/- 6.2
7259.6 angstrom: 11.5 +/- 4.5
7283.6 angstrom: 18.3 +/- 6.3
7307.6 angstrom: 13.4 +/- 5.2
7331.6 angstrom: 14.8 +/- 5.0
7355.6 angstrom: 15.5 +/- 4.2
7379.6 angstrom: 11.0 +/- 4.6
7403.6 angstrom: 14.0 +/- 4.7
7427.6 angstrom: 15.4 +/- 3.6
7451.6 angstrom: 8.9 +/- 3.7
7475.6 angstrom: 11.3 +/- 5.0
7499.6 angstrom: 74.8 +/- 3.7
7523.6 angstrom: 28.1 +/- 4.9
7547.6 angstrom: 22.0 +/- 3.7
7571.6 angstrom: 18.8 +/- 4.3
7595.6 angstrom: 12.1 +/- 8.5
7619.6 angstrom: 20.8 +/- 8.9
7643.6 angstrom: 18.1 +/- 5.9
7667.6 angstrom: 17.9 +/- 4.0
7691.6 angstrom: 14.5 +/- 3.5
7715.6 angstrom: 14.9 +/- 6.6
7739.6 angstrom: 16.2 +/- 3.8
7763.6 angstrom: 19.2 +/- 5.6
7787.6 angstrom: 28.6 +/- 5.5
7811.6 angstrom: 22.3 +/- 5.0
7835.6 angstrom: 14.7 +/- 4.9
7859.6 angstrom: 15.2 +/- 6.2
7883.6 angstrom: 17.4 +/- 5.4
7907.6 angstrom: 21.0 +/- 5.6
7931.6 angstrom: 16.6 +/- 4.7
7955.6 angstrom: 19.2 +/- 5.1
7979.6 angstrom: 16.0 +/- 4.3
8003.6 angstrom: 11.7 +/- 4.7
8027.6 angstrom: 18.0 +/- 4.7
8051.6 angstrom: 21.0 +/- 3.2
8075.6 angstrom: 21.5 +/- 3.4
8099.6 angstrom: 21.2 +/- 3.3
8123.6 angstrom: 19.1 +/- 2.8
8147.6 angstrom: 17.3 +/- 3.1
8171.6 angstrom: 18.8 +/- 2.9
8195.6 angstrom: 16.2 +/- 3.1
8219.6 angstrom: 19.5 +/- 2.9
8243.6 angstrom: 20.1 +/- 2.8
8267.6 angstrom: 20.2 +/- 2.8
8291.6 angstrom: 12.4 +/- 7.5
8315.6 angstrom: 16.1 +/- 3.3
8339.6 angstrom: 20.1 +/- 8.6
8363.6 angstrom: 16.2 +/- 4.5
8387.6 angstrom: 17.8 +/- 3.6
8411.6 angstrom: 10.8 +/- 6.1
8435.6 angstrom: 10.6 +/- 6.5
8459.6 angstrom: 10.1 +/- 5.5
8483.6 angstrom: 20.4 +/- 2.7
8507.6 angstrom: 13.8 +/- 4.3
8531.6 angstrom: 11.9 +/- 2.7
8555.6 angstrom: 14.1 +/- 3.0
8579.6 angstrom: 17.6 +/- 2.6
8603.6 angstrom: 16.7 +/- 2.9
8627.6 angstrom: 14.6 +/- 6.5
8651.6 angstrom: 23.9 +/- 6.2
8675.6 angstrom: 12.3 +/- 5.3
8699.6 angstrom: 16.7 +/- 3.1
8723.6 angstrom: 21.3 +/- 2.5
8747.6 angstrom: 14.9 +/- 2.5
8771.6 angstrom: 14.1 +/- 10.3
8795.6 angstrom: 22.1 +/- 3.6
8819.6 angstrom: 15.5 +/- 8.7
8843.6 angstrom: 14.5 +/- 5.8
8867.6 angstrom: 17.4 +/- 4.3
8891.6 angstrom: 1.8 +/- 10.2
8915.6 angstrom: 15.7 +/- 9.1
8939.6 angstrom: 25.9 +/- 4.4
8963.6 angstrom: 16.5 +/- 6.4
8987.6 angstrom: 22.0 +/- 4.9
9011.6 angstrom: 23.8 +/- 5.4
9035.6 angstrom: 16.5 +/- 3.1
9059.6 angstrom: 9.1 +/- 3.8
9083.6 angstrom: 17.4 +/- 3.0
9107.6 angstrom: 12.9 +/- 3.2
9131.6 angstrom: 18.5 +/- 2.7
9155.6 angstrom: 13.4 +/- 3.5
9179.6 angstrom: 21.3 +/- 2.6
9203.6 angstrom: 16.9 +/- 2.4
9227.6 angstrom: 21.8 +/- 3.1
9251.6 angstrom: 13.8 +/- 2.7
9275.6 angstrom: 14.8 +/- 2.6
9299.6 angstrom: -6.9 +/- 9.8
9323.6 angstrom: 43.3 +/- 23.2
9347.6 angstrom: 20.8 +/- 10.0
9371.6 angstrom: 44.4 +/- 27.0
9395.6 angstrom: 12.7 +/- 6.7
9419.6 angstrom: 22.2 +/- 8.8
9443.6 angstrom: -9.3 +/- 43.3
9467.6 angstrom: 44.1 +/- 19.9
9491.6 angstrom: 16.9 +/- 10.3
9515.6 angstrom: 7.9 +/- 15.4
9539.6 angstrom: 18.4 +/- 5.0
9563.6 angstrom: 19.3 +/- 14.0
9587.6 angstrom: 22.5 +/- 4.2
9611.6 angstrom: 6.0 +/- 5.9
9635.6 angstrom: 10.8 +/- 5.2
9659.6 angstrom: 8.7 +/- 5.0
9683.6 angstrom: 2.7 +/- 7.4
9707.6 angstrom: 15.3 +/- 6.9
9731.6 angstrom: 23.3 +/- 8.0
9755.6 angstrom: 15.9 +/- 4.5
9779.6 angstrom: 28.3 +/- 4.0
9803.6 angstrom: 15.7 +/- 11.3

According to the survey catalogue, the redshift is 1.010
